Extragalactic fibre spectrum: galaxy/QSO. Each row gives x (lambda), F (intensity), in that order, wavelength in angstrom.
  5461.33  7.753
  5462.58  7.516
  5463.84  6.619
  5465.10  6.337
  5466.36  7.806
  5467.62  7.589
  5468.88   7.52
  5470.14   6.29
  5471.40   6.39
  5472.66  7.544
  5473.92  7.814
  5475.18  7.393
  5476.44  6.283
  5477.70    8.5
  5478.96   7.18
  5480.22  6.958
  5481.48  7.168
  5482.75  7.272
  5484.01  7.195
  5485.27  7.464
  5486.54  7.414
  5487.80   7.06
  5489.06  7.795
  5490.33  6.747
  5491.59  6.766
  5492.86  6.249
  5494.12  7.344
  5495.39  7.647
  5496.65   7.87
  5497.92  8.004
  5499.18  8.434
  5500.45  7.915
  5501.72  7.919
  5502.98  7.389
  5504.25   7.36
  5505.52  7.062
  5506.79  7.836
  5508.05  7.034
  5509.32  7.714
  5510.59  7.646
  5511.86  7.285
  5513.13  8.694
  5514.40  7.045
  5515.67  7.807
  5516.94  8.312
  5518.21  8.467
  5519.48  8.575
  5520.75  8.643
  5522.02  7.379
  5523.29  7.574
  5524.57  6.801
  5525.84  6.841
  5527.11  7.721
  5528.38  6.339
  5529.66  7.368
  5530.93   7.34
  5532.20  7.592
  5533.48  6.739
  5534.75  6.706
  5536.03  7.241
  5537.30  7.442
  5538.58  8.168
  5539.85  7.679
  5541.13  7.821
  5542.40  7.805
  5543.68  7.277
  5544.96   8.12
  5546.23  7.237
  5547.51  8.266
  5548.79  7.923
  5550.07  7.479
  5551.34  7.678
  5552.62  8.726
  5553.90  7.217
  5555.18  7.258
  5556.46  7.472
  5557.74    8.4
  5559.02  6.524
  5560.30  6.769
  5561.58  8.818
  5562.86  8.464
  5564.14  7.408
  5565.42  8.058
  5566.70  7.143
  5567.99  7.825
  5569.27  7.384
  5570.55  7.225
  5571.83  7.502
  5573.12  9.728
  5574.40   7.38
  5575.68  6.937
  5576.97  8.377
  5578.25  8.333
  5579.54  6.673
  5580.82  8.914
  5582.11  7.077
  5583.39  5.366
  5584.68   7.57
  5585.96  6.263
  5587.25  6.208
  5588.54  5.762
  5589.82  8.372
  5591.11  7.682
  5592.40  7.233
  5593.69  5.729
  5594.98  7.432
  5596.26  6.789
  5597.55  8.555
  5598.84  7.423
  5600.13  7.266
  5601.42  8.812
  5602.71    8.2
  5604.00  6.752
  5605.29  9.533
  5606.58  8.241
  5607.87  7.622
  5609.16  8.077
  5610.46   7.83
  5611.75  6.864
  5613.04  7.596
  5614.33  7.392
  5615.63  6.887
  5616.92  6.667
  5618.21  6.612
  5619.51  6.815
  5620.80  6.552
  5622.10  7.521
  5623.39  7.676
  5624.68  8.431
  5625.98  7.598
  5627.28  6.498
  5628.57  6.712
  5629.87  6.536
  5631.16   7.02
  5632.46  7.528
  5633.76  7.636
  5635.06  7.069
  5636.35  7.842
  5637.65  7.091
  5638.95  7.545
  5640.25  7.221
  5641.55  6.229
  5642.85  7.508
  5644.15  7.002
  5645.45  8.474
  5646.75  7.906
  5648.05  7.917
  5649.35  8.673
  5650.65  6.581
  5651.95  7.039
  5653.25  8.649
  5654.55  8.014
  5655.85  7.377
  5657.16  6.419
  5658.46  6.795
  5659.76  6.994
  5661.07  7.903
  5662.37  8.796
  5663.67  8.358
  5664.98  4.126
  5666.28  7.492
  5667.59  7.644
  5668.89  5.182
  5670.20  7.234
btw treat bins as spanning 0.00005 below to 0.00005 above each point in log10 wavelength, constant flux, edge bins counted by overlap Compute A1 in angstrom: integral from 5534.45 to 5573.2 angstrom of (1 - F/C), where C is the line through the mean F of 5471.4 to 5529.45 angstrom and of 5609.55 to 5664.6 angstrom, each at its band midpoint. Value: -1.3 angstrom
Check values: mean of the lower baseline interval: 7.49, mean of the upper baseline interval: 7.36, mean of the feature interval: 7.68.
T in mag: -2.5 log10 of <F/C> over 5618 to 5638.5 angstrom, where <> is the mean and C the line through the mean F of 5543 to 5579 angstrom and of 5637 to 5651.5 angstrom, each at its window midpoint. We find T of 0.04 mag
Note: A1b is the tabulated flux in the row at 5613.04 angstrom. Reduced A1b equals 7.596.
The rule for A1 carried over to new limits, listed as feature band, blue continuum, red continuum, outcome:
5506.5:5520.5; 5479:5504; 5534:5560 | -0.7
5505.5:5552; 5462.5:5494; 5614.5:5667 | -2.6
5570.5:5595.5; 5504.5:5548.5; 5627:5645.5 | 0.3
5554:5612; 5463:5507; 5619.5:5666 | -1.6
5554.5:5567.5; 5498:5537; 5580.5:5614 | -0.3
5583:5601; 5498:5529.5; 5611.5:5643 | 0.7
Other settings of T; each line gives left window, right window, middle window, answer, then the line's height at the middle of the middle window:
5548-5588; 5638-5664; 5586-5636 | 0.03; 7.55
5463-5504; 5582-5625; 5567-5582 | -0.07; 7.31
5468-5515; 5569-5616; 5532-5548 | -0.01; 7.44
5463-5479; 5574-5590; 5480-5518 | -0.05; 7.17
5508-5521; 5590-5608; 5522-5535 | 0.11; 7.9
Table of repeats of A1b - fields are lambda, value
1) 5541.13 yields 7.821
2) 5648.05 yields 7.917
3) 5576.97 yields 8.377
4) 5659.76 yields 6.994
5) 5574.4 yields 7.38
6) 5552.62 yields 8.726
